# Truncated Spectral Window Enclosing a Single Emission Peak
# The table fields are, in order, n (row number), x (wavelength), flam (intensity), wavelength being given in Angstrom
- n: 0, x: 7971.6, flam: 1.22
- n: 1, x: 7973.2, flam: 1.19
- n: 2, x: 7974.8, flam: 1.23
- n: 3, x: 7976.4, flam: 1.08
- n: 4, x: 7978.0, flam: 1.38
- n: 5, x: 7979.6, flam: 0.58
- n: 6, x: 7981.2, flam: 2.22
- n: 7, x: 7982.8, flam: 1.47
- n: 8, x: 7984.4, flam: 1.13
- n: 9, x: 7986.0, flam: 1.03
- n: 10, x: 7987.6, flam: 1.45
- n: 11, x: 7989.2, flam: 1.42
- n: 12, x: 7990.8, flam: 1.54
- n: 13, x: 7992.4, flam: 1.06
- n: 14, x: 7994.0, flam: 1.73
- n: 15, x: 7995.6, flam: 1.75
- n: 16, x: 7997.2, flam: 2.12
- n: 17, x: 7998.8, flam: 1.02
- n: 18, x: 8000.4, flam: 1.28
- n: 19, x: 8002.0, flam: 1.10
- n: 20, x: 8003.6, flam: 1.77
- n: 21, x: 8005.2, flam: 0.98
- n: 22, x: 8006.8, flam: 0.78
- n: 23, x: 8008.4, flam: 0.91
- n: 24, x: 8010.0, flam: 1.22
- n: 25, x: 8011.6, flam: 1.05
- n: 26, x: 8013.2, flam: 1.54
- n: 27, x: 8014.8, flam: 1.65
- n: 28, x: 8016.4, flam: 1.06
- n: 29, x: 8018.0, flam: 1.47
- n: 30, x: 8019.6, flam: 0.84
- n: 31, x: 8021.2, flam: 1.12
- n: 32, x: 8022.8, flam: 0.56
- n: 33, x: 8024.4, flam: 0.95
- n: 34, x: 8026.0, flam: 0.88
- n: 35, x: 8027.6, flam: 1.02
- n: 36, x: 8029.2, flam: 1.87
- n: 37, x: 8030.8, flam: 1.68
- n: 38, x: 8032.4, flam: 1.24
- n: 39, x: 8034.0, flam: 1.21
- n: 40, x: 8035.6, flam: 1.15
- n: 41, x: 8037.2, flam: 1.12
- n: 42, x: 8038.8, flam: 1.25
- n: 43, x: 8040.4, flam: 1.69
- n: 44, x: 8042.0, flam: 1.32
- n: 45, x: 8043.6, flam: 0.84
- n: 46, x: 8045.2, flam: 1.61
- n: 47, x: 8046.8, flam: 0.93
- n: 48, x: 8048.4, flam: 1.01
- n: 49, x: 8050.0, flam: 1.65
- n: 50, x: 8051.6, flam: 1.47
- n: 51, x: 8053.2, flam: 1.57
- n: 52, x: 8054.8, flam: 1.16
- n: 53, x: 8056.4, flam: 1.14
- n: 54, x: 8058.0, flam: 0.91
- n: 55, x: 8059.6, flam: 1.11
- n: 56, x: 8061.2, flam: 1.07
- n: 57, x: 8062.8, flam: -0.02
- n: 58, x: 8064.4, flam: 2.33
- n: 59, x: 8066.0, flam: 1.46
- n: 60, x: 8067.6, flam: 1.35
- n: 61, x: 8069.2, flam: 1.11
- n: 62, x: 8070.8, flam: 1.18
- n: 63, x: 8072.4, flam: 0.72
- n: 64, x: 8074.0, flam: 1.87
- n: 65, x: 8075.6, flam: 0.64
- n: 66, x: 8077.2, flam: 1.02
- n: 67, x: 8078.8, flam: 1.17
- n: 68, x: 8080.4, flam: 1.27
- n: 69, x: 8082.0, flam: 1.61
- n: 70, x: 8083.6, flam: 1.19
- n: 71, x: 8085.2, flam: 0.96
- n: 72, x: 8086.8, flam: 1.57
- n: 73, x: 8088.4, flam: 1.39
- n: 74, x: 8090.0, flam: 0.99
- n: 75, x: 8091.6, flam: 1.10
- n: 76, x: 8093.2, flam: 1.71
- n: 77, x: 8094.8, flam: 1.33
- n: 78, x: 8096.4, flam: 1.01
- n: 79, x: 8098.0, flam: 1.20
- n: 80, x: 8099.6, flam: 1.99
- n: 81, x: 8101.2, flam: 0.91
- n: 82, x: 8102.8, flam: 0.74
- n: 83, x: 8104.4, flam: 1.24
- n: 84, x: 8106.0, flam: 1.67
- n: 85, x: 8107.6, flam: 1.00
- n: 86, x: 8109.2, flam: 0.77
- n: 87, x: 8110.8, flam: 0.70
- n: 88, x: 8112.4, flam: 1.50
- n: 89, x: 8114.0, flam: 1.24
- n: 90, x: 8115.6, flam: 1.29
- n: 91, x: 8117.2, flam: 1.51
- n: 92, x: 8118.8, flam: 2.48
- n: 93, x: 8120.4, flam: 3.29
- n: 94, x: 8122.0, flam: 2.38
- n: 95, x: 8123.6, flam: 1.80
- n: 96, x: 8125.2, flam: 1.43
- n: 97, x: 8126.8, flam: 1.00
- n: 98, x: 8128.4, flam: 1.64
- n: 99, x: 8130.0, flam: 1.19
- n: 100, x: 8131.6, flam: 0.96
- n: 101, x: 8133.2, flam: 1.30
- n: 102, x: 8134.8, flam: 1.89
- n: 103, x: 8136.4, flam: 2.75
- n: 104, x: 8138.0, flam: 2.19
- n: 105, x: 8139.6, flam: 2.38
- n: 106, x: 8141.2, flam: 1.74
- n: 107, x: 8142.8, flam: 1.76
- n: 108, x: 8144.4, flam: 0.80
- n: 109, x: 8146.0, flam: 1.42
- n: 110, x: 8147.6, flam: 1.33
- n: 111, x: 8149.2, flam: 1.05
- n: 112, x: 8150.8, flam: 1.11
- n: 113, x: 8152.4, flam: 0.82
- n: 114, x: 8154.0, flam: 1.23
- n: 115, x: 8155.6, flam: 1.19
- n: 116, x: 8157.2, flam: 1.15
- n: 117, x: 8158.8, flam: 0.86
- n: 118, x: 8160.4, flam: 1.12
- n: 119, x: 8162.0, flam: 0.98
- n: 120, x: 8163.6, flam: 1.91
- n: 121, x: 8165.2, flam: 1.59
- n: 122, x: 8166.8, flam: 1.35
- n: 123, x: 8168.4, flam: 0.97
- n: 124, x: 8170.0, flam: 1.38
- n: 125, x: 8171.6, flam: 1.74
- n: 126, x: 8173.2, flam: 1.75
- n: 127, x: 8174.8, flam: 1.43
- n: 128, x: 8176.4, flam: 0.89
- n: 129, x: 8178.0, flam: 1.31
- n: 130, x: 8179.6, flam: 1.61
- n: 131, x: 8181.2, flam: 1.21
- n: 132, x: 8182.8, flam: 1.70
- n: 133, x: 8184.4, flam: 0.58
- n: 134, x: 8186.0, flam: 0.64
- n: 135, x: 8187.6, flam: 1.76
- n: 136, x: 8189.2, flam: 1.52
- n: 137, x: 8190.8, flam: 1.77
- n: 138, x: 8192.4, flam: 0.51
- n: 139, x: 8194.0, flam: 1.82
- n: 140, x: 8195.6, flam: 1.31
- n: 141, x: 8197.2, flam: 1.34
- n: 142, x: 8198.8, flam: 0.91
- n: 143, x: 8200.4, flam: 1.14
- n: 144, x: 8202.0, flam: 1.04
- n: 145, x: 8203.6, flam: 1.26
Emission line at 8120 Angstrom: [S II]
